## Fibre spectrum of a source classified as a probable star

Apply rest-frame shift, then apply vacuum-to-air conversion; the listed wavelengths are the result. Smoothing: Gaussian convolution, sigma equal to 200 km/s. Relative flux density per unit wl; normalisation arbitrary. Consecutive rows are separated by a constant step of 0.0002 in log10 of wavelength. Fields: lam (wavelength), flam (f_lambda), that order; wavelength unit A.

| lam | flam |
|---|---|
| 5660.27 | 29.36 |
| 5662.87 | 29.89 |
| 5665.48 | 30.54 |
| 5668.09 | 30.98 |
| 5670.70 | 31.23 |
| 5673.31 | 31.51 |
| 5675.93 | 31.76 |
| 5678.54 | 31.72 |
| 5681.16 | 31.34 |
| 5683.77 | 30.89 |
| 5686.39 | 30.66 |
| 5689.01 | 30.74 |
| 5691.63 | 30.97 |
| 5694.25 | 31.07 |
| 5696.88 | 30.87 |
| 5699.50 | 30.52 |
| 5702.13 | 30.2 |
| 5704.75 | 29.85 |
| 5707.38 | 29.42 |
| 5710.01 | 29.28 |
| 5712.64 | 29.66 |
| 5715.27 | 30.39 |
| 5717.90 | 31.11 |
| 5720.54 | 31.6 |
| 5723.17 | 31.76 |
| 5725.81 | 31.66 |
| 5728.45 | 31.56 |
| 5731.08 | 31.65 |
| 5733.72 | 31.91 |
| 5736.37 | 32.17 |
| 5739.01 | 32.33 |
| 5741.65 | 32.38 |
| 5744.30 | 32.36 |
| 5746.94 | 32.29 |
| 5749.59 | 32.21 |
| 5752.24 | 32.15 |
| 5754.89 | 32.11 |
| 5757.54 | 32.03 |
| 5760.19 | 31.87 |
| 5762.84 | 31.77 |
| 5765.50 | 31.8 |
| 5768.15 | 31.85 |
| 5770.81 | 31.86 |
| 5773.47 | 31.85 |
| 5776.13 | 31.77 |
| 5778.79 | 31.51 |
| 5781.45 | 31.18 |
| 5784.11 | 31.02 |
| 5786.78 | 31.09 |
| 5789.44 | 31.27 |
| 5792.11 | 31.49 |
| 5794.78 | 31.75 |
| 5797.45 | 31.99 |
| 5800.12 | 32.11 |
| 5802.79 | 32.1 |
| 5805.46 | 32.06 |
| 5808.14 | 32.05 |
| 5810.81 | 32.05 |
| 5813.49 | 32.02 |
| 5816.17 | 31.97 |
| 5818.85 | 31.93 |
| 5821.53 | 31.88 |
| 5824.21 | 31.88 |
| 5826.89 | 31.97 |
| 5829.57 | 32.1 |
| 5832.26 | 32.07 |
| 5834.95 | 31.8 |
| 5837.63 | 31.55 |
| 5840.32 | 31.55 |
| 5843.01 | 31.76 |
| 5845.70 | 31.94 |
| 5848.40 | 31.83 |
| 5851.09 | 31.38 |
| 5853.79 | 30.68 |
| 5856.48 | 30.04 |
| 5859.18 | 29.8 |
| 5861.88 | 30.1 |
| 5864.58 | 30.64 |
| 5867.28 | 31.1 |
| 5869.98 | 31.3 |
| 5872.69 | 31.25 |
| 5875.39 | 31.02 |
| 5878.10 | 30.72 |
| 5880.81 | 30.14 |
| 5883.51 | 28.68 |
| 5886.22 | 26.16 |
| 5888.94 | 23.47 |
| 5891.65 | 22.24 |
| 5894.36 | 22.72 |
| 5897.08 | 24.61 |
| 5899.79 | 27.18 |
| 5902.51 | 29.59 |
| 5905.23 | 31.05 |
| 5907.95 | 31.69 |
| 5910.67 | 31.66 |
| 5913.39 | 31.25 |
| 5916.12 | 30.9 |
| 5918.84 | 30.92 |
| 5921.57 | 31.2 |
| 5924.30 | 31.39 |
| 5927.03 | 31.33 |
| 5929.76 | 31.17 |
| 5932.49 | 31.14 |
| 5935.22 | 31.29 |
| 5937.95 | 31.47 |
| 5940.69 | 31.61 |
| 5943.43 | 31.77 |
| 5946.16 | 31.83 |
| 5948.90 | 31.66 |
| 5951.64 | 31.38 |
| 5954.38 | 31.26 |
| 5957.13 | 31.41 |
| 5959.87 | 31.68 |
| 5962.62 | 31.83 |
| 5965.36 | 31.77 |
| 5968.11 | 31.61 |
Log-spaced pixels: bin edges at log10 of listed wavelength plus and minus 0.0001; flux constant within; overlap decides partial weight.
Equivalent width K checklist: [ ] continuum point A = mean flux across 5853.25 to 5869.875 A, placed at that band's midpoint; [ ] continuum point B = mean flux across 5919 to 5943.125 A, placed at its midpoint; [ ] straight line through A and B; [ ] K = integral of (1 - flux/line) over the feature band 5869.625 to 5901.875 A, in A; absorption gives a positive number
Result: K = 3.5 A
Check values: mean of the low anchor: 30.5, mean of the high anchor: 31.3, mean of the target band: 27.4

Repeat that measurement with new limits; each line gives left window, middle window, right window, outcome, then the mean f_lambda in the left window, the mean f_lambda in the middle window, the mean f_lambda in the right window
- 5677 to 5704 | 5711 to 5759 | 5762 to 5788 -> -0.7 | 30.9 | 31.7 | 31.6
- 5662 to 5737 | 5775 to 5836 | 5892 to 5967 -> -2.1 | 30.9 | 31.8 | 30.5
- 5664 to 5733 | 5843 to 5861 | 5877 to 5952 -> -0.6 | 30.9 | 31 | 29.6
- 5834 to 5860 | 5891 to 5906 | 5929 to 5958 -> 2.5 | 31.3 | 26.2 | 31.5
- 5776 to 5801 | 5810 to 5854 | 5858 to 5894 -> -2.4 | 31.5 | 31.8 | 28.8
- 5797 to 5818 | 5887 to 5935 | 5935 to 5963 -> 4.0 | 32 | 29.1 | 31.6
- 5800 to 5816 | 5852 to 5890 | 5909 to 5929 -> 2.3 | 32.1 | 29.7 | 31.2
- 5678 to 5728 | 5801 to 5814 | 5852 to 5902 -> -1.2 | 30.7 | 32.1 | 28.5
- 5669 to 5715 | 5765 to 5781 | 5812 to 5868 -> -0.3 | 30.7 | 31.7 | 31.4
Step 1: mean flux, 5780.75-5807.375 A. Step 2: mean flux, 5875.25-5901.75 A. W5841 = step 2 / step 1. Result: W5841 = 0.8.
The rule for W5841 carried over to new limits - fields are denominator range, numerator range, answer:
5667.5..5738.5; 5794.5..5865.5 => 1.02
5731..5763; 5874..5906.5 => 0.85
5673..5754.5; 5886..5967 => 0.96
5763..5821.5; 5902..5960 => 0.99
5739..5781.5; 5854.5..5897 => 0.89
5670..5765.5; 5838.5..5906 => 0.93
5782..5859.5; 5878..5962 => 0.94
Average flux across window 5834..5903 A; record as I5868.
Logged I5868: 29.3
